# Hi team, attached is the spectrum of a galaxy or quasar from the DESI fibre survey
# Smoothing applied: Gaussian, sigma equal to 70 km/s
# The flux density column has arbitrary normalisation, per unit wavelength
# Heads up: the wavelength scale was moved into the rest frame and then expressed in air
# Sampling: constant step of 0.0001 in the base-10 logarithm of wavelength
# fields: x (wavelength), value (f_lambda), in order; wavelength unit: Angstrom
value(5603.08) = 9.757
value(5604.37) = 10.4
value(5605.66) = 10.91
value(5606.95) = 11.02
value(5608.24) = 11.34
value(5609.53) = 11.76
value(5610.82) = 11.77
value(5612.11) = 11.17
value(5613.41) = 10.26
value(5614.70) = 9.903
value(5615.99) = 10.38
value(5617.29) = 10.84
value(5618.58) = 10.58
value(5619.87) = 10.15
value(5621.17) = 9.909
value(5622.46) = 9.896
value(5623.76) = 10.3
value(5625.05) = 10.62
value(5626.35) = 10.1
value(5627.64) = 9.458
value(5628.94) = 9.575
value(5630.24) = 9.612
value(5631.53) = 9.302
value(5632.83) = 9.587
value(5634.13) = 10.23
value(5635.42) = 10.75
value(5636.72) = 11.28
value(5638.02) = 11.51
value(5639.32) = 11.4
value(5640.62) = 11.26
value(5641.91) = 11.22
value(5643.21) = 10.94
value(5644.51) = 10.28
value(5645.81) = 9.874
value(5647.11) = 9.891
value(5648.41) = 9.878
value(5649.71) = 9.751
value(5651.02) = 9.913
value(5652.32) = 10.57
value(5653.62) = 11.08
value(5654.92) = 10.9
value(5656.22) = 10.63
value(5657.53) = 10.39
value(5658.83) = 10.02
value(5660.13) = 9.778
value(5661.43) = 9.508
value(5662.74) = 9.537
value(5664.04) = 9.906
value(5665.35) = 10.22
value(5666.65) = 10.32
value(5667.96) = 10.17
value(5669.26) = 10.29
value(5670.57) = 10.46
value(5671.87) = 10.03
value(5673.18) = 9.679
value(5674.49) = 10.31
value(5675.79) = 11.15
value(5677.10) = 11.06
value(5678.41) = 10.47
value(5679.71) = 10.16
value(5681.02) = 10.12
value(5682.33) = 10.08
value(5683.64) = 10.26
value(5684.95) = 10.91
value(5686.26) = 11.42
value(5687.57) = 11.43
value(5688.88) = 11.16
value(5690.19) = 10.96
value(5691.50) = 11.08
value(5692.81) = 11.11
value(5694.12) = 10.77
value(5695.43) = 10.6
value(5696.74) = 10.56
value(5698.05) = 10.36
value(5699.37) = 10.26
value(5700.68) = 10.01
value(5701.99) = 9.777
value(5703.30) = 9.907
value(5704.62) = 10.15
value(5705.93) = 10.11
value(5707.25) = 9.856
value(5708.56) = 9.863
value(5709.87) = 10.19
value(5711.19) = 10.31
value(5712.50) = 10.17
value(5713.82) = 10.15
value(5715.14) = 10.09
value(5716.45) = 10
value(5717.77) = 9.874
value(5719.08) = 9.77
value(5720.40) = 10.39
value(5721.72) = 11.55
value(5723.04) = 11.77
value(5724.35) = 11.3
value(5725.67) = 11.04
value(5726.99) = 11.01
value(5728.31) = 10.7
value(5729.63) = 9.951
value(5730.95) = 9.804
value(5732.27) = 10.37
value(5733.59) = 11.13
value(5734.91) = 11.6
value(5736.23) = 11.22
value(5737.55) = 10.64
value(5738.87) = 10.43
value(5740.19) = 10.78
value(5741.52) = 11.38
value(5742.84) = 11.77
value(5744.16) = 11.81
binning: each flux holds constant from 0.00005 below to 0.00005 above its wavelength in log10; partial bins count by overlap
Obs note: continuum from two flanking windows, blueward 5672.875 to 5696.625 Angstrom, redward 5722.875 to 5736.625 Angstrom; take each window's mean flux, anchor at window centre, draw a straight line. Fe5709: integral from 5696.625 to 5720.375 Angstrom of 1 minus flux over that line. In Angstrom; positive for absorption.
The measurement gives 1.6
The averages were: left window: 10.7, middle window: 10.1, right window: 10.9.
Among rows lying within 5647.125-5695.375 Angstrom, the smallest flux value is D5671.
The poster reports 9.508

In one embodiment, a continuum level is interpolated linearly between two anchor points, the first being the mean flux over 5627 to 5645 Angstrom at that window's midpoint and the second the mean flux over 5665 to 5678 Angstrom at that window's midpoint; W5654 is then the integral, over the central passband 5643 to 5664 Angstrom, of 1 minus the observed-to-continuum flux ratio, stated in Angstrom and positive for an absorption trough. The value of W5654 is 0.5 Angstrom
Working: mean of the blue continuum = 10.5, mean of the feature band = 10.2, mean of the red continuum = 10.4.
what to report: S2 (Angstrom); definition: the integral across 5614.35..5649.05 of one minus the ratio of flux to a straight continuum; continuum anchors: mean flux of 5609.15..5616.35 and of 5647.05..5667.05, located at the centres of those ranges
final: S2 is 0.7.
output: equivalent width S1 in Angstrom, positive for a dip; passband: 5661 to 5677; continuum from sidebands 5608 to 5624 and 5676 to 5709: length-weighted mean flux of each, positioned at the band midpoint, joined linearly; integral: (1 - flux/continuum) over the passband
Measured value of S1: 0.56 Angstrom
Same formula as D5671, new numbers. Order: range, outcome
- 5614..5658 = 9.302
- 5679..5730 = 9.77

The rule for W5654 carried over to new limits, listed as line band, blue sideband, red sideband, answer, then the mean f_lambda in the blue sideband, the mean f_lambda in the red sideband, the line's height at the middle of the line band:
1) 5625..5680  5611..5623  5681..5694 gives 1.77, 10.4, 10.9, 10.6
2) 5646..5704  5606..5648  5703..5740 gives 0.65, 10.5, 10.5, 10.5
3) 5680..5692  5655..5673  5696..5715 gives -0.81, 10.1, 10.1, 10.1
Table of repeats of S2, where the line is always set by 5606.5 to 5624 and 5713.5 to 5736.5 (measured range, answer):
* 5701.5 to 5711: 0.6 Angstrom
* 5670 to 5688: 0.2 Angstrom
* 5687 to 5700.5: -0.2 Angstrom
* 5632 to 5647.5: 0.0 Angstrom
